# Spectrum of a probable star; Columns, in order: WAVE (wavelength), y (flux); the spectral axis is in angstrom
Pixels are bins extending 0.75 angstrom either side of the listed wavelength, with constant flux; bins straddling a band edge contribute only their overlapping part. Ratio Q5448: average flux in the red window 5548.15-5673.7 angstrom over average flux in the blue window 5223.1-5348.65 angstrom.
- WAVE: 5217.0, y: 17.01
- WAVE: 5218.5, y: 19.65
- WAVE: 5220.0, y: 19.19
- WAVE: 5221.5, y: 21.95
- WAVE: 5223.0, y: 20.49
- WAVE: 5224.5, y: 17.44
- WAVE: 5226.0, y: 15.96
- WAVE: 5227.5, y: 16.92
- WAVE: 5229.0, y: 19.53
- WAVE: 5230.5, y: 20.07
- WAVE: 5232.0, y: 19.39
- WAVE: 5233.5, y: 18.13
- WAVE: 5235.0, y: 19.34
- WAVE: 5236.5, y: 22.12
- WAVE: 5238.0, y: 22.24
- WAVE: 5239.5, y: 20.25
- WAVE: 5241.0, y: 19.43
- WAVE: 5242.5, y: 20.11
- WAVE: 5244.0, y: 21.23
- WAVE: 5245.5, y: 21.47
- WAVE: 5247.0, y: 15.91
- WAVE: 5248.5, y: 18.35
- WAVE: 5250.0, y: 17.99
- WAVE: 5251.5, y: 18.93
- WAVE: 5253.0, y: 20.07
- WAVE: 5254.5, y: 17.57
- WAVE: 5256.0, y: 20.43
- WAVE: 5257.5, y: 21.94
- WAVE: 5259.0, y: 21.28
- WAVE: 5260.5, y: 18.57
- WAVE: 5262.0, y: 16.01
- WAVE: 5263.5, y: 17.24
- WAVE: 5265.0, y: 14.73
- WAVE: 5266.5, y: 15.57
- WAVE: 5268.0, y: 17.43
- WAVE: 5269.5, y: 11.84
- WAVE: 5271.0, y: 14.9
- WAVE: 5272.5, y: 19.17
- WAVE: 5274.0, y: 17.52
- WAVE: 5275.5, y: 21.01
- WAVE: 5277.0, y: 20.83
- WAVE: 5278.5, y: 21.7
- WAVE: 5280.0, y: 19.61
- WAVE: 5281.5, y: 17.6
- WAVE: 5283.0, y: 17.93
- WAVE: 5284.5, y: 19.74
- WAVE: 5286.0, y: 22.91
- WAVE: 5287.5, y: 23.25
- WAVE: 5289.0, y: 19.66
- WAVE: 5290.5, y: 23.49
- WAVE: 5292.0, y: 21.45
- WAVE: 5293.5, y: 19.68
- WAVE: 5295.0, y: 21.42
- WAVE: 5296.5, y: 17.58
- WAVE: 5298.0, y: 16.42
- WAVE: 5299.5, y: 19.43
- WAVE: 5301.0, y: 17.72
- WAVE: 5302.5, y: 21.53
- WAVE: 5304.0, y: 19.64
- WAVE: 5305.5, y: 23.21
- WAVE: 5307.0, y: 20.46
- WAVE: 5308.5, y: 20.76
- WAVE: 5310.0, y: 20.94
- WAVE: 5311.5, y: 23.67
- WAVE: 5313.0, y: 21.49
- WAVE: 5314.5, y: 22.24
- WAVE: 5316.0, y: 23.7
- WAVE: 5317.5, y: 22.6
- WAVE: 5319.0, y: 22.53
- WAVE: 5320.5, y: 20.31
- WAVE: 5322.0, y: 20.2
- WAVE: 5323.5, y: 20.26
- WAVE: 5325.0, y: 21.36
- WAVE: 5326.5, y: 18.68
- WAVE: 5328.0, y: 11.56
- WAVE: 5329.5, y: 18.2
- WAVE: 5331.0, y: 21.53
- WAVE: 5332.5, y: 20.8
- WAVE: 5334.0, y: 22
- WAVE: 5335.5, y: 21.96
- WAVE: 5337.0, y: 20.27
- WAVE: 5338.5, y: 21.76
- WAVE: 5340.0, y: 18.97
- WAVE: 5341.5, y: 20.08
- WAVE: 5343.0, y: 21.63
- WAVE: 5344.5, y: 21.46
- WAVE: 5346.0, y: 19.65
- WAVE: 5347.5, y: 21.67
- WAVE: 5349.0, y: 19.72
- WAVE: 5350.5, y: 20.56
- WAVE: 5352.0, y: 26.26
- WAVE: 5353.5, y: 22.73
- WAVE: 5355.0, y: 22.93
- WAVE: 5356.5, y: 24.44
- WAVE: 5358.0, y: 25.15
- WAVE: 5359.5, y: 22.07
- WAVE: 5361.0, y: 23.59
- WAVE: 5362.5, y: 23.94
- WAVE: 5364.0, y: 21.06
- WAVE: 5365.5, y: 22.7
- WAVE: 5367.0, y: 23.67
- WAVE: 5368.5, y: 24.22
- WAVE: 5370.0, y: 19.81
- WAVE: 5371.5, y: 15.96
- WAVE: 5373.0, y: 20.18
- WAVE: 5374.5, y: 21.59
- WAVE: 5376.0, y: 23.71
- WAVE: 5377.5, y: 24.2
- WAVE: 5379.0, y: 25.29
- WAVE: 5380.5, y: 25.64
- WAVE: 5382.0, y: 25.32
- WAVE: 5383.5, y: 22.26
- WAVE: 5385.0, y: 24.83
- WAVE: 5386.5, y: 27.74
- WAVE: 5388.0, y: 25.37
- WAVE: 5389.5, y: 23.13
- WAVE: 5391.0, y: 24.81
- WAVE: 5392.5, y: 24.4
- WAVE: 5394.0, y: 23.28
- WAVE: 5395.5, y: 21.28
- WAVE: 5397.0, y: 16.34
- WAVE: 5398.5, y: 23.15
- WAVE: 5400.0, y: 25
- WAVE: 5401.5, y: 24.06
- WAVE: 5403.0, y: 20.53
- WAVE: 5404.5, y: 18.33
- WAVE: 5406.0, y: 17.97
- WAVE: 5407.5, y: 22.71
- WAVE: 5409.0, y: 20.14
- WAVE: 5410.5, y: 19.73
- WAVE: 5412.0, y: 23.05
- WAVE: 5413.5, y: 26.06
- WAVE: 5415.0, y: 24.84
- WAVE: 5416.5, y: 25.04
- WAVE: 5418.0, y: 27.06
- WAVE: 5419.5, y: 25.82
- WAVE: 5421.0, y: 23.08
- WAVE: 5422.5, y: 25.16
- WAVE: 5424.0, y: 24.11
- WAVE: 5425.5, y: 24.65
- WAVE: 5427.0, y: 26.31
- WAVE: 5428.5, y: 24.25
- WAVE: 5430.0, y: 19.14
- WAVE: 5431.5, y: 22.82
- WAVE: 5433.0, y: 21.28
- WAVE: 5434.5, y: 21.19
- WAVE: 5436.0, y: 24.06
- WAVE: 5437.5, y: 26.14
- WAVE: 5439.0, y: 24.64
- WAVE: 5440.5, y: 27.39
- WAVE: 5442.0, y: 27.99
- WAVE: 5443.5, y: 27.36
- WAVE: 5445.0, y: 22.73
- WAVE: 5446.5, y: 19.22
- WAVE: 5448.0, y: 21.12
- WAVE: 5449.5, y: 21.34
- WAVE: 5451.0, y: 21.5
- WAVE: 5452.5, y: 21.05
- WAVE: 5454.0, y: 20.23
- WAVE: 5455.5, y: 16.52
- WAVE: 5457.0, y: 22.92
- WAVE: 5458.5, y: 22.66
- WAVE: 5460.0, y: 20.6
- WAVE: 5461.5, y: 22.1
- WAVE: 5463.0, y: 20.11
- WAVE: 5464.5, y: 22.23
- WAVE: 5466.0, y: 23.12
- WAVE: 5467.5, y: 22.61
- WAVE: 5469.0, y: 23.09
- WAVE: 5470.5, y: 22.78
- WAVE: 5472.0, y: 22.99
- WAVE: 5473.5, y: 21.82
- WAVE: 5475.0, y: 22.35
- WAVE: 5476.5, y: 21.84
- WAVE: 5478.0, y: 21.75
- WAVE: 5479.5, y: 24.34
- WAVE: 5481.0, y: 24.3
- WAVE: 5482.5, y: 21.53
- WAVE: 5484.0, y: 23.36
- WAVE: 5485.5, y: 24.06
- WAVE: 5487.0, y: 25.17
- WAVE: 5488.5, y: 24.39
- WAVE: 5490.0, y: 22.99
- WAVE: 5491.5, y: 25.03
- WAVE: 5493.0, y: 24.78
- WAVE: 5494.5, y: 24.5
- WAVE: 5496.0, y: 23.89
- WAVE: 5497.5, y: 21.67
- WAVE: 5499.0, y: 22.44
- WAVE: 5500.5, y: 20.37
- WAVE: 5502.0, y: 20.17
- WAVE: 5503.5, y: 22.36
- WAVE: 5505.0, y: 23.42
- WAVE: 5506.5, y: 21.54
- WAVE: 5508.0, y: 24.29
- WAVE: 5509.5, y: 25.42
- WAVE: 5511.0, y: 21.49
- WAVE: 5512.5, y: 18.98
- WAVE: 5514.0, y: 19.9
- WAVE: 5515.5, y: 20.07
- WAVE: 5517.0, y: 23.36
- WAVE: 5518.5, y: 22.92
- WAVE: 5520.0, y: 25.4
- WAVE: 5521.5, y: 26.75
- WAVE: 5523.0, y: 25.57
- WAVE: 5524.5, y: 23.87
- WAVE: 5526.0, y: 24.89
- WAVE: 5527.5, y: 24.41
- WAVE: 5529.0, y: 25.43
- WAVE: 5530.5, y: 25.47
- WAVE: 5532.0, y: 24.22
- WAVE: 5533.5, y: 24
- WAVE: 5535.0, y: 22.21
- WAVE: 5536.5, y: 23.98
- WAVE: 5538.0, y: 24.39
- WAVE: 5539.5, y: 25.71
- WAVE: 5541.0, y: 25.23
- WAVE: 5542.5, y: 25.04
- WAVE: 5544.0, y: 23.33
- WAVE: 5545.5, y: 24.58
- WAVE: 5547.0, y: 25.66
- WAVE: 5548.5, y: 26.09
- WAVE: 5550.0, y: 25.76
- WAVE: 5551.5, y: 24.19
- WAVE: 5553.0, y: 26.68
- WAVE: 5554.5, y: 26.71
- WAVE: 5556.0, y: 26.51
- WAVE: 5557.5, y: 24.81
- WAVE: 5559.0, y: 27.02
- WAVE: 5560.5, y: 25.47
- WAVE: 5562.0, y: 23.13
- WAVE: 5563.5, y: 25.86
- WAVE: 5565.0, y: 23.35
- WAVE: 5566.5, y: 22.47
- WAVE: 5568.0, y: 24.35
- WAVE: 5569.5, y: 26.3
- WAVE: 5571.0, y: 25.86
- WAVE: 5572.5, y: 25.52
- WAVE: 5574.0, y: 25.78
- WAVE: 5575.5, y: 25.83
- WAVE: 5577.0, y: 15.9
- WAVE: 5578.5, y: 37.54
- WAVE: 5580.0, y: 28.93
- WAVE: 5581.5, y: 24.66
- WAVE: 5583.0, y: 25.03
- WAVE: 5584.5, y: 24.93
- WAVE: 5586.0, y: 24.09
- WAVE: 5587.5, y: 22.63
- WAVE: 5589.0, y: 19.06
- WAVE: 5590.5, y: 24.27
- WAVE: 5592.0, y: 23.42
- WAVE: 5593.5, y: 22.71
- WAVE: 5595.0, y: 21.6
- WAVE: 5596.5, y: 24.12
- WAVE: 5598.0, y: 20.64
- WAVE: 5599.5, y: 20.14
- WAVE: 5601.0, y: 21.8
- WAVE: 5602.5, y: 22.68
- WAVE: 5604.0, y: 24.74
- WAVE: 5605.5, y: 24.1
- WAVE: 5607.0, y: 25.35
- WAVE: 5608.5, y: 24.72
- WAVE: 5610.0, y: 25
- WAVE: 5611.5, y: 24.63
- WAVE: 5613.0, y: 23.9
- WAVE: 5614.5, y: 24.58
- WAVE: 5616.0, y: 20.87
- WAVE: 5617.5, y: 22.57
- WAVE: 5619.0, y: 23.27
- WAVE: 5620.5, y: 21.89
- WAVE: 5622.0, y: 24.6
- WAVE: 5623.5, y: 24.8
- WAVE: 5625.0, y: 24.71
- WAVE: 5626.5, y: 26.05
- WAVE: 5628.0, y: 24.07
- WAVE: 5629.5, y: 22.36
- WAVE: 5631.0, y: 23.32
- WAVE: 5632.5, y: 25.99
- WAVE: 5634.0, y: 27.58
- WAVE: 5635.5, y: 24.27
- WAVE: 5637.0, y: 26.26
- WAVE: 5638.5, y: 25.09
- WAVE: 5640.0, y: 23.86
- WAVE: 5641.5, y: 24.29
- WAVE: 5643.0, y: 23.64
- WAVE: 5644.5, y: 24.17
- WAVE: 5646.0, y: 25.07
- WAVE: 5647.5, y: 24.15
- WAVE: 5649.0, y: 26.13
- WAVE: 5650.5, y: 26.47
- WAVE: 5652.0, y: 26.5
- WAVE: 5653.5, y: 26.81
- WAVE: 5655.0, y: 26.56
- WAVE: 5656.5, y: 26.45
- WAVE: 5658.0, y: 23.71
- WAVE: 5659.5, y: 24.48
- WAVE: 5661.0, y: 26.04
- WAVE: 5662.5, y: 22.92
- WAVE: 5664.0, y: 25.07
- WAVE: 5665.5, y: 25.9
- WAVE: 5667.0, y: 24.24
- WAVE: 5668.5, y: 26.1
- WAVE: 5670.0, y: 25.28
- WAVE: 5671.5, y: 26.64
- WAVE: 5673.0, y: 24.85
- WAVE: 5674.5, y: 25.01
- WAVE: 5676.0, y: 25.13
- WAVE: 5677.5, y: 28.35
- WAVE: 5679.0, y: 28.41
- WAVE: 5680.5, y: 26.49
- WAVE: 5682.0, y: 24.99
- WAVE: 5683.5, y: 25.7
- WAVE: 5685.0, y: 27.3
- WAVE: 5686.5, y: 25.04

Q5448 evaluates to 1.2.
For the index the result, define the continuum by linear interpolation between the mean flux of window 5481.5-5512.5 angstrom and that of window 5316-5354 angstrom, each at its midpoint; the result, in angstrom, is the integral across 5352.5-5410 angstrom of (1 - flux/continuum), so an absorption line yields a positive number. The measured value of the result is -3.6 angstrom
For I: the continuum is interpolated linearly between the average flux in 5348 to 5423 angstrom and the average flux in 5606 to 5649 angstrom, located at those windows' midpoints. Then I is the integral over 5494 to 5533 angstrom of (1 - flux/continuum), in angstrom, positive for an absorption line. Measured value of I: 0.9 angstrom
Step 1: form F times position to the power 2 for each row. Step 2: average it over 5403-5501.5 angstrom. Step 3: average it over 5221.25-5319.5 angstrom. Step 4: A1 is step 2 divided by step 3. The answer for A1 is 1.25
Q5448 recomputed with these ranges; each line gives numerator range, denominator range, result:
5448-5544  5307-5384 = 1.06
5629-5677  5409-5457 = 1.08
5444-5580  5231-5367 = 1.16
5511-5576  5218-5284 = 1.30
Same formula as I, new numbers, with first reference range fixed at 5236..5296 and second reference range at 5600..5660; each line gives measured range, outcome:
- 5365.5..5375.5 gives -0.2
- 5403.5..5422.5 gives -1.3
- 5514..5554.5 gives -2.4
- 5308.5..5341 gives -0.9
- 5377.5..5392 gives -2.7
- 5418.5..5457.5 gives -2.6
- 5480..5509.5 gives -0.9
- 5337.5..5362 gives -1.8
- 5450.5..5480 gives 0.5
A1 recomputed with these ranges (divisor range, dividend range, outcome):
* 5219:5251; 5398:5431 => 1.28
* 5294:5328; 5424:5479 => 1.16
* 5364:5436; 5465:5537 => 1.05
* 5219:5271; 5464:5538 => 1.36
